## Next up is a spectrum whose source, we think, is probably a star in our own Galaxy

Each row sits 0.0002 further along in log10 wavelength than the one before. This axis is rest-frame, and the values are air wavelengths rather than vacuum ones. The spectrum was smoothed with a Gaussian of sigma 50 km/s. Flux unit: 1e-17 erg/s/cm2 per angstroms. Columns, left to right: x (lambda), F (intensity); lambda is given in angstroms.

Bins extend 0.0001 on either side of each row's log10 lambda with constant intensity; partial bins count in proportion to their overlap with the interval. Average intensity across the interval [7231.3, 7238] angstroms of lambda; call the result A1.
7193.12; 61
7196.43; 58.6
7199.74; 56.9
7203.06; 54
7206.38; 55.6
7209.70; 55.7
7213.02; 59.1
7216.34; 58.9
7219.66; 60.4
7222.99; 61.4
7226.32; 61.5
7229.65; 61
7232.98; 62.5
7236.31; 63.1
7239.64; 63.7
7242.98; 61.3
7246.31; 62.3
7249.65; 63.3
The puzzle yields 62.8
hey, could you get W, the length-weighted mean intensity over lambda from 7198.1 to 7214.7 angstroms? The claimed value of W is 56.3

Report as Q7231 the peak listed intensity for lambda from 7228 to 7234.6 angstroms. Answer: 62.5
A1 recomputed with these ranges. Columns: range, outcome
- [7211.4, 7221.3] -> 59.5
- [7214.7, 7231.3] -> 60.6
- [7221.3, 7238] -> 61.9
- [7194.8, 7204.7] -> 56.5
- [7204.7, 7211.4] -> 55.7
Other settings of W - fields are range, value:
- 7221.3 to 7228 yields 61.4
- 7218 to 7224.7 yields 60.9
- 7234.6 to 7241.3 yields 63.4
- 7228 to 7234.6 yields 61.7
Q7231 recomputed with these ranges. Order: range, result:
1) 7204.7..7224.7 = 61.4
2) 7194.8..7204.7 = 58.6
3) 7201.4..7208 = 55.6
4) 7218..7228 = 61.5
